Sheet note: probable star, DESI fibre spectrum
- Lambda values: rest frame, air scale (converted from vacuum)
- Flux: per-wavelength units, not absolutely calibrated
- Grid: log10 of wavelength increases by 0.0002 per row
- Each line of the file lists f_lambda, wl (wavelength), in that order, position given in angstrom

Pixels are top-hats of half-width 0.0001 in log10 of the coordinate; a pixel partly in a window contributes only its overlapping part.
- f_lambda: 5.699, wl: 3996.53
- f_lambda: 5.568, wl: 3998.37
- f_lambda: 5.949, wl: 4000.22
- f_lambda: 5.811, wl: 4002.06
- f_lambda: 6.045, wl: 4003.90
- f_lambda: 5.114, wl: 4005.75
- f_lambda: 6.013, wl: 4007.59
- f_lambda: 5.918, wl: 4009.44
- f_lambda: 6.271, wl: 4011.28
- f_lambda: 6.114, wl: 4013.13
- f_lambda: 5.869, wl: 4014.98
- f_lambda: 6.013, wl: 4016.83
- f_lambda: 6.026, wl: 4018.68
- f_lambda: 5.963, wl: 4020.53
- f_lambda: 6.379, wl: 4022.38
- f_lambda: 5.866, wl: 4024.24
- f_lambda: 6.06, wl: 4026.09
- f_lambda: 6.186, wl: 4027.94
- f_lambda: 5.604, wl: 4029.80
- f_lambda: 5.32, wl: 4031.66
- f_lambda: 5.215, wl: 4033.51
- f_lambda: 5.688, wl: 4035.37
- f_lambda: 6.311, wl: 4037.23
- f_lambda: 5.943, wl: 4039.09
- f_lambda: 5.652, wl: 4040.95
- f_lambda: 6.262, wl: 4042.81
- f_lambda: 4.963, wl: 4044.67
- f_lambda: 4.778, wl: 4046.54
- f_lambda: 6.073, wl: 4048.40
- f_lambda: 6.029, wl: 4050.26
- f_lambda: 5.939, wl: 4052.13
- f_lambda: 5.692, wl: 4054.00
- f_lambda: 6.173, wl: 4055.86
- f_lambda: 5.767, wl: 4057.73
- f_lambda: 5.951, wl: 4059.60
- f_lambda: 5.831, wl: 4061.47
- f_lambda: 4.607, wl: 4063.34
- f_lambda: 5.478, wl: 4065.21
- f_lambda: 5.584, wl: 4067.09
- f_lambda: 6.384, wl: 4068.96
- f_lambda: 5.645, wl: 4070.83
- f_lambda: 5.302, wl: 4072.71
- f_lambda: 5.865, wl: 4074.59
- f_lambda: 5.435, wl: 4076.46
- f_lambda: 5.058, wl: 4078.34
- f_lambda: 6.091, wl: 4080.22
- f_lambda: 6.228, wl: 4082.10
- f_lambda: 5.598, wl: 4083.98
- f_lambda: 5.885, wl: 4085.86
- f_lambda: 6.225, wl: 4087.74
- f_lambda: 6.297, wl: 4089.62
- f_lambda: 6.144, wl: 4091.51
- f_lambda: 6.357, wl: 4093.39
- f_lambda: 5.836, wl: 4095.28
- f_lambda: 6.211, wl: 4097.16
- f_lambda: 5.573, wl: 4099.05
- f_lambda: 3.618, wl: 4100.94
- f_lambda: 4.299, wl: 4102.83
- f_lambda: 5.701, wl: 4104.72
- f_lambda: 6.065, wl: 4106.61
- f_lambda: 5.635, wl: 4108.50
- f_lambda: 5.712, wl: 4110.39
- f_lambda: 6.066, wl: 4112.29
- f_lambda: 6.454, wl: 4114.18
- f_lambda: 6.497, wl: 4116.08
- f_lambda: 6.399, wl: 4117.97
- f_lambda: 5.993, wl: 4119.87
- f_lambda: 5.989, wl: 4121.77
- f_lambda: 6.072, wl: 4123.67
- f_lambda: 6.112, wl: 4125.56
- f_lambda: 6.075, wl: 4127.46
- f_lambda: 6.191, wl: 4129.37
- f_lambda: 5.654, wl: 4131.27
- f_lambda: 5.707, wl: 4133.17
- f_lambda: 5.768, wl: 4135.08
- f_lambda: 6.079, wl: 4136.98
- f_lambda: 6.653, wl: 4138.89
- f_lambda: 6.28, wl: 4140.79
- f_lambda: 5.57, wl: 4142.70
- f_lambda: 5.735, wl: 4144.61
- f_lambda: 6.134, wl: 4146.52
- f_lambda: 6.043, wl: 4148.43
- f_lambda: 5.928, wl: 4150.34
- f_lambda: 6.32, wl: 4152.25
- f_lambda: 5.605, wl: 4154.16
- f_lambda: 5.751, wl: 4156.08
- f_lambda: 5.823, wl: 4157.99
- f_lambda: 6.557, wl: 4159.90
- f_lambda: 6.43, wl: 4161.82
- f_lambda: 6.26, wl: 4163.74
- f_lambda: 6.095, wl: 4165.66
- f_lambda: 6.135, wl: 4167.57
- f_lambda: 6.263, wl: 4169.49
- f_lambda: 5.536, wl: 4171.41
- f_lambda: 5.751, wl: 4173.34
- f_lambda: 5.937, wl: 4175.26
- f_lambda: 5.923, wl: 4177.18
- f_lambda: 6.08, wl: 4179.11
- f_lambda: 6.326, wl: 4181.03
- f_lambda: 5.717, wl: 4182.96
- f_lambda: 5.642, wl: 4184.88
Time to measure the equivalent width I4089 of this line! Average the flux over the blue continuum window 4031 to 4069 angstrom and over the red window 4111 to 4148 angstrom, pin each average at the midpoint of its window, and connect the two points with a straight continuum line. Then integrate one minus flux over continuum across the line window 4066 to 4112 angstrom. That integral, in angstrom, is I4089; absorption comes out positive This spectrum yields 1.3 angstrom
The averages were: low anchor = 5.68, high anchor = 6.07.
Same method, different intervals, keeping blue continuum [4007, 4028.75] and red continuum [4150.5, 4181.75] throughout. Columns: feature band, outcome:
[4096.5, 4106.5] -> 1.5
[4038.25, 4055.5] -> 1.0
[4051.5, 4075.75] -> 1.4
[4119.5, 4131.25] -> 0.0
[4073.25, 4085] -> 0.7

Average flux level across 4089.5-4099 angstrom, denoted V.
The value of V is 6.1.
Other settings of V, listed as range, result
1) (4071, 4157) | 5.87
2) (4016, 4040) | 5.89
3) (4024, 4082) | 5.71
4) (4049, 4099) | 5.83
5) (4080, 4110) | 5.73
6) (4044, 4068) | 5.61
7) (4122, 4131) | 6.07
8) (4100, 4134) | 5.79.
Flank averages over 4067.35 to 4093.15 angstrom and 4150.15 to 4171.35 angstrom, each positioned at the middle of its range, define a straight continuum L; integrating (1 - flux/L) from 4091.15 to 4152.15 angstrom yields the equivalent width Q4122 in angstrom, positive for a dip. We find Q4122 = 0.9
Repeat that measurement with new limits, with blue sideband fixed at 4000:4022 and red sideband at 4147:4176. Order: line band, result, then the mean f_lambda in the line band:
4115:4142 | -0.41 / 6.1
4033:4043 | 0.19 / 5.84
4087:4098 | -0.35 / 6.18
